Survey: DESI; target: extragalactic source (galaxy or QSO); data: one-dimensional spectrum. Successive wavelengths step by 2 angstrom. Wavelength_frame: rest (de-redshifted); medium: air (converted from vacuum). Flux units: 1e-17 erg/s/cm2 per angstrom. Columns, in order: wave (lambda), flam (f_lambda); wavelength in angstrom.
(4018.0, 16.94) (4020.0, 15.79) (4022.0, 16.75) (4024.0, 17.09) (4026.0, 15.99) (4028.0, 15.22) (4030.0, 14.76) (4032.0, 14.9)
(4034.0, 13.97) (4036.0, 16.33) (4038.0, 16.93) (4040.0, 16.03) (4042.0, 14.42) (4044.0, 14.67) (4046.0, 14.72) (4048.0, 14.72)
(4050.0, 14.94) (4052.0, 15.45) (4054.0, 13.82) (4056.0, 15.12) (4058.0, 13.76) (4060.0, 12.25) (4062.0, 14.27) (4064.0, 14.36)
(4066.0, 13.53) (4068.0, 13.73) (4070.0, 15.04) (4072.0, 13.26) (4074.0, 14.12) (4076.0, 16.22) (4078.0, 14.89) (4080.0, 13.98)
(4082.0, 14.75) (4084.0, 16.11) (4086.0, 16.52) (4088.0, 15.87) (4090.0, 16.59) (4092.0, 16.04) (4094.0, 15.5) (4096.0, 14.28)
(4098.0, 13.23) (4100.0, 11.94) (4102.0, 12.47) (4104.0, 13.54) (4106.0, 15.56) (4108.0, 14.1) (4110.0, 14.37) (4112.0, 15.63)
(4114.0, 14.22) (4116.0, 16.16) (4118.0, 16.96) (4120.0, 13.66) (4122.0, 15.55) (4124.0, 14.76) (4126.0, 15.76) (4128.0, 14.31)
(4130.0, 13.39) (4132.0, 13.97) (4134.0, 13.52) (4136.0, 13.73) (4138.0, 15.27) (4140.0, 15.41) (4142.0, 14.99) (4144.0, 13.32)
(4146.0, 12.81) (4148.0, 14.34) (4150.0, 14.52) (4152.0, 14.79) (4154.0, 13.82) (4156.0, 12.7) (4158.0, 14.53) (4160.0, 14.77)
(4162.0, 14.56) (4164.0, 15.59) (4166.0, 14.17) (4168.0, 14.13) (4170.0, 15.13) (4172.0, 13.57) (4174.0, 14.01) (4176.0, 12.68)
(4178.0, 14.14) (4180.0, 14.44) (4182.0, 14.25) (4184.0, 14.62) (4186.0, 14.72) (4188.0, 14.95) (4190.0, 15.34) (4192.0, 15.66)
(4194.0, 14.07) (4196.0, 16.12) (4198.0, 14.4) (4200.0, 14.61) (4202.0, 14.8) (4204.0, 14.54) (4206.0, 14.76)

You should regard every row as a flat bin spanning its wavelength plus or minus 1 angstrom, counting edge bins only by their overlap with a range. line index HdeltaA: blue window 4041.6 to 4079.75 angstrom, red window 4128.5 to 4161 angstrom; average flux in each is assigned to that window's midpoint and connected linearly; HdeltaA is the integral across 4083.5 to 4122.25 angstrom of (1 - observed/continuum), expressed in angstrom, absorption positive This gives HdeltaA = -1.7 angstrom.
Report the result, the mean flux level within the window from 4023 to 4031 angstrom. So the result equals 15.8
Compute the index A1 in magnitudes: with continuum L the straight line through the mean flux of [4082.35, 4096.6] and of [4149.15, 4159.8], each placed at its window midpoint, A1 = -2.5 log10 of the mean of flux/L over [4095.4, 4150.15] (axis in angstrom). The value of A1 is 0.04 mag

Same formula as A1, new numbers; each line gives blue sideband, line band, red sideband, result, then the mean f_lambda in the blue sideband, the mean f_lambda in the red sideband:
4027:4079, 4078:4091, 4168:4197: -0.068 mag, 14.7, 14.5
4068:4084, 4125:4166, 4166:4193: 0.015 mag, 14.6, 14.4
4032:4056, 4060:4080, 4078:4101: 0.057 mag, 15.1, 15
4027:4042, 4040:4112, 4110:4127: 0.056 mag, 15.4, 15.3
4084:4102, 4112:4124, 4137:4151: -0.046 mag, 14.9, 14.4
